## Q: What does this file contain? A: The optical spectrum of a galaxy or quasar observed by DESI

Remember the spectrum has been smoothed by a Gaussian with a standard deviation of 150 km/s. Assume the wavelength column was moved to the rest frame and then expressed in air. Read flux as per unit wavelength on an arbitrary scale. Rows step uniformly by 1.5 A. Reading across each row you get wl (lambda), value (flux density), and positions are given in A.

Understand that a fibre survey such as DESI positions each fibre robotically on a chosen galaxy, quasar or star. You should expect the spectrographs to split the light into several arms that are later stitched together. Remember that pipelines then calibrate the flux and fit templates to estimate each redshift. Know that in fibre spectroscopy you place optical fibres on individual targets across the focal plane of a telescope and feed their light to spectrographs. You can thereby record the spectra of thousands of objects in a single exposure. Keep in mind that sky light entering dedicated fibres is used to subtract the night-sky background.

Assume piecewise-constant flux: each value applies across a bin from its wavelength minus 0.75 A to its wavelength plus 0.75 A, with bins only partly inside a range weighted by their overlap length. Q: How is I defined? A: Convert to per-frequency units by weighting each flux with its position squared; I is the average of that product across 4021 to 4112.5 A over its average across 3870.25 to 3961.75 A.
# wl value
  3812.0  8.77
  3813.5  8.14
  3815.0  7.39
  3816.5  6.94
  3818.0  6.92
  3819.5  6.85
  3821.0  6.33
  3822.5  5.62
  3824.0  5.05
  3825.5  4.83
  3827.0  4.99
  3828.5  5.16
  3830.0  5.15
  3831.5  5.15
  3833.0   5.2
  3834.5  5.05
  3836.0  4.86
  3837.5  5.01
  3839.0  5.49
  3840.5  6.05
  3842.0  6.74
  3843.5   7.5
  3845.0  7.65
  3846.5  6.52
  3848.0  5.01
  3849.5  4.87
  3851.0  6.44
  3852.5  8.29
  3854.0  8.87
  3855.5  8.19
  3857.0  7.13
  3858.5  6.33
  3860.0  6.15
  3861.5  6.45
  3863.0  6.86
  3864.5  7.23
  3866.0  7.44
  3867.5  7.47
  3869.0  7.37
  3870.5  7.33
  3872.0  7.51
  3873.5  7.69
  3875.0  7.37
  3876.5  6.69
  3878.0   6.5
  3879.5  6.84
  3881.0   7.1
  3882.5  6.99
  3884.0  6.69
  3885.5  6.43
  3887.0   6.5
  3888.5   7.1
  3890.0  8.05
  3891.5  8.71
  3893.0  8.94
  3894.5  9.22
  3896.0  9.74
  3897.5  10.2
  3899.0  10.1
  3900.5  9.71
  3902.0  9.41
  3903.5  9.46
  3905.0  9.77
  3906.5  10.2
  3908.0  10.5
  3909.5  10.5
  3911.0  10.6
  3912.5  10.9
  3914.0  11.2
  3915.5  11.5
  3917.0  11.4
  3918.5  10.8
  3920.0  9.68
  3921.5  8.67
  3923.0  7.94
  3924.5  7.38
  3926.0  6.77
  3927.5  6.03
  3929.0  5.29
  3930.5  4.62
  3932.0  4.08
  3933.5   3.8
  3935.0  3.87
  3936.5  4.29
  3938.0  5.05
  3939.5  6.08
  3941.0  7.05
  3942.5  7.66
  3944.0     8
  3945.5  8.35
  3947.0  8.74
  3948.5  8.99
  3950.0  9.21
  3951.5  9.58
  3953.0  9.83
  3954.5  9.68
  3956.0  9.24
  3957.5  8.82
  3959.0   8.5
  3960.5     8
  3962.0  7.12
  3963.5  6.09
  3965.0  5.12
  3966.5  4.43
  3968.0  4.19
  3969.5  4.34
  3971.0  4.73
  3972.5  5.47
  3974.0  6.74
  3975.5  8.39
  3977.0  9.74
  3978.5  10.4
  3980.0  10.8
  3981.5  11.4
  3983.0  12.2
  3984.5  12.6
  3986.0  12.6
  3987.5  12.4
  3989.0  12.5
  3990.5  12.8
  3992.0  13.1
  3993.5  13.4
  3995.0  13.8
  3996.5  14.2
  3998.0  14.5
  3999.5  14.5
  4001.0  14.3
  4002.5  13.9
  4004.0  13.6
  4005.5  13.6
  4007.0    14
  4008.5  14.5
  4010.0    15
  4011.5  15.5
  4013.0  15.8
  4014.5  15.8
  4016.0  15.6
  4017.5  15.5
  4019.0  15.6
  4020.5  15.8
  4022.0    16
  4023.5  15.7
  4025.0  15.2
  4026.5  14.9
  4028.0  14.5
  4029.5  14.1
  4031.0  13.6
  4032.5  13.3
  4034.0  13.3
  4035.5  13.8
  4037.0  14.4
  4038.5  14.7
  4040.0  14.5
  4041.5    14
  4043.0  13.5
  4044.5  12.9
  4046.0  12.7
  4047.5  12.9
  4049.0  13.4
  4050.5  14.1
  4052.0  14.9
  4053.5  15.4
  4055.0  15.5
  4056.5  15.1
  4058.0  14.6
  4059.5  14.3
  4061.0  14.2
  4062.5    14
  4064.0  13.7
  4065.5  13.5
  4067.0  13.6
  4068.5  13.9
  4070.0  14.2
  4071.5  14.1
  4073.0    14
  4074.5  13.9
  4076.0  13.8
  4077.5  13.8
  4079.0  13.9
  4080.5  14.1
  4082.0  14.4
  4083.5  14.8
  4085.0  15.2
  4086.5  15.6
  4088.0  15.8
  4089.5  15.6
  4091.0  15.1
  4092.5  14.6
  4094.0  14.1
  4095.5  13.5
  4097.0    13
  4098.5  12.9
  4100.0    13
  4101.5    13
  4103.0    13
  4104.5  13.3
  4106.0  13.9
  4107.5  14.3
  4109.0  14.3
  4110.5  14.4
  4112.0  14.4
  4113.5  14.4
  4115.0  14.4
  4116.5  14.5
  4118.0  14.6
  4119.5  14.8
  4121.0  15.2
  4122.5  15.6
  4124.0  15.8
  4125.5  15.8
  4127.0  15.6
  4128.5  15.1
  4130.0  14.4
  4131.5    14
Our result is 1.88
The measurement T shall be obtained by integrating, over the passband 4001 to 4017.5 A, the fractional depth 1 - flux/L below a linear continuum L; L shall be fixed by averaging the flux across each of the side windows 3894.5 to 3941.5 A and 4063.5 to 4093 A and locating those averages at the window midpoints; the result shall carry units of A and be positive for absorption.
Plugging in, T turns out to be -4.17 A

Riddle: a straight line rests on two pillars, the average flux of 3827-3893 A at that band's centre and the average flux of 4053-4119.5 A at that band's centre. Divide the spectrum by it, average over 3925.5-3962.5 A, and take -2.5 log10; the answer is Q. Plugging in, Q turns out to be 0.31 mag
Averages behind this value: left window 6.68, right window 14.2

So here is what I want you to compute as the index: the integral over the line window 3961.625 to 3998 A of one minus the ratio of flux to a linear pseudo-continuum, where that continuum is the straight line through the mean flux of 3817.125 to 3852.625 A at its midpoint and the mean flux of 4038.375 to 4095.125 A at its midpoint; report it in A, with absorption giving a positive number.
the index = 5.1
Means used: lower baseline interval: 5.82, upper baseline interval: 14.3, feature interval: 9.65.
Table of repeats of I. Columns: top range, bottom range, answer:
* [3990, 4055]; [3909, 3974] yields 2.00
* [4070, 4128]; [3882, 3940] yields 1.94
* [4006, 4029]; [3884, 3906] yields 1.85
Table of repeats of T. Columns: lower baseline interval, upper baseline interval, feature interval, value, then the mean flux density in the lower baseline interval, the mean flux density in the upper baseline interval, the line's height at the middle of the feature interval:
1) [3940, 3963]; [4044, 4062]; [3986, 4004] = -4.2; 8.53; 14.2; 11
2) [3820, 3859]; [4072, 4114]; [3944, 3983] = 7.8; 6.06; 14.1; 10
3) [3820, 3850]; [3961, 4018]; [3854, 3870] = -1.3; 5.63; 11.4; 6.64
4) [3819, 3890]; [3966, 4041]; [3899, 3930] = -1.4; 6.48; 12.7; 9.01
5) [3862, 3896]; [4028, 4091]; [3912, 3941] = 5.7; 7.41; 14.2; 9.19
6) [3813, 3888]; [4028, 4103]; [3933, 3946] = 4.9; 6.52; 14.1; 9.65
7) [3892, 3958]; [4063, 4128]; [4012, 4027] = -5.0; 8.47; 14.3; 11.7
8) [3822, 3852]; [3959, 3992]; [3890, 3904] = -4.9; 5.64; 8.77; 6.99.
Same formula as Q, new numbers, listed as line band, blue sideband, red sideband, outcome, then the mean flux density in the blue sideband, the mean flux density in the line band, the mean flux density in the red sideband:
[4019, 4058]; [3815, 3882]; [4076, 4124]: -0.160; 6.47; 14.4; 14.3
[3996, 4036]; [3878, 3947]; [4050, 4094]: -0.201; 8.06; 14.7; 14.5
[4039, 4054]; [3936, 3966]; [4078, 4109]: -0.149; 7.77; 13.8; 14.2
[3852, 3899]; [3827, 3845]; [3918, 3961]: -0.194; 5.64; 7.57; 7.43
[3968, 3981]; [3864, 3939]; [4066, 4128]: 0.360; 7.97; 7.45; 14.3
